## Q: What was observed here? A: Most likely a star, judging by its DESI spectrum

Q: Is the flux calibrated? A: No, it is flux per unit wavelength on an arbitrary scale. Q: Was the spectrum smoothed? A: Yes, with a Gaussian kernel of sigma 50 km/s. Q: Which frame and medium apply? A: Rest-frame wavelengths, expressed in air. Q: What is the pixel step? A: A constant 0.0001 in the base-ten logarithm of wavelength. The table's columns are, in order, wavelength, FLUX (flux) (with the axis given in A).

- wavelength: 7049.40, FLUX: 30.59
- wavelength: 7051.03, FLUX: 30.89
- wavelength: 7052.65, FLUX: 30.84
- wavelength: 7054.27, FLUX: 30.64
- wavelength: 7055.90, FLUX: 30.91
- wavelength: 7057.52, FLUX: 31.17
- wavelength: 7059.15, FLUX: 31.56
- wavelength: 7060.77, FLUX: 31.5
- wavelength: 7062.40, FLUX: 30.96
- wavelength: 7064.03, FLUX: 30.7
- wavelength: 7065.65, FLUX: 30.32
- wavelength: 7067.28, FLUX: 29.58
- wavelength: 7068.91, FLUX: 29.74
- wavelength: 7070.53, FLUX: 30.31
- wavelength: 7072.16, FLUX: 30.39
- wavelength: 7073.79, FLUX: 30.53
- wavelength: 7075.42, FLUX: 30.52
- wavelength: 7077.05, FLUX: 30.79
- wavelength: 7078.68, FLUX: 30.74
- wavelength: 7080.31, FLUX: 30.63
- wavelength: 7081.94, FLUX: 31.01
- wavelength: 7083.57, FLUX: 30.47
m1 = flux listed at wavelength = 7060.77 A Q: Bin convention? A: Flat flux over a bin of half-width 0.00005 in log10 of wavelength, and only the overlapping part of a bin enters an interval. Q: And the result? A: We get 31.5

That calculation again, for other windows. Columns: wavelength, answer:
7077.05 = 30.79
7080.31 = 30.63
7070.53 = 30.31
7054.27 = 30.64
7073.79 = 30.53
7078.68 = 30.74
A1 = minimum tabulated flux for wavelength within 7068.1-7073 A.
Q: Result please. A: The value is 29.74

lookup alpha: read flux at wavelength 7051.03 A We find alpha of 30.89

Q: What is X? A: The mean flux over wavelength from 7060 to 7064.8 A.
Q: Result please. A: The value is 31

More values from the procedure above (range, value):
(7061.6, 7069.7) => 30.3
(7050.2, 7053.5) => 30.9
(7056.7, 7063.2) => 31.3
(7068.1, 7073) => 30.2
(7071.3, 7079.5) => 30.6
